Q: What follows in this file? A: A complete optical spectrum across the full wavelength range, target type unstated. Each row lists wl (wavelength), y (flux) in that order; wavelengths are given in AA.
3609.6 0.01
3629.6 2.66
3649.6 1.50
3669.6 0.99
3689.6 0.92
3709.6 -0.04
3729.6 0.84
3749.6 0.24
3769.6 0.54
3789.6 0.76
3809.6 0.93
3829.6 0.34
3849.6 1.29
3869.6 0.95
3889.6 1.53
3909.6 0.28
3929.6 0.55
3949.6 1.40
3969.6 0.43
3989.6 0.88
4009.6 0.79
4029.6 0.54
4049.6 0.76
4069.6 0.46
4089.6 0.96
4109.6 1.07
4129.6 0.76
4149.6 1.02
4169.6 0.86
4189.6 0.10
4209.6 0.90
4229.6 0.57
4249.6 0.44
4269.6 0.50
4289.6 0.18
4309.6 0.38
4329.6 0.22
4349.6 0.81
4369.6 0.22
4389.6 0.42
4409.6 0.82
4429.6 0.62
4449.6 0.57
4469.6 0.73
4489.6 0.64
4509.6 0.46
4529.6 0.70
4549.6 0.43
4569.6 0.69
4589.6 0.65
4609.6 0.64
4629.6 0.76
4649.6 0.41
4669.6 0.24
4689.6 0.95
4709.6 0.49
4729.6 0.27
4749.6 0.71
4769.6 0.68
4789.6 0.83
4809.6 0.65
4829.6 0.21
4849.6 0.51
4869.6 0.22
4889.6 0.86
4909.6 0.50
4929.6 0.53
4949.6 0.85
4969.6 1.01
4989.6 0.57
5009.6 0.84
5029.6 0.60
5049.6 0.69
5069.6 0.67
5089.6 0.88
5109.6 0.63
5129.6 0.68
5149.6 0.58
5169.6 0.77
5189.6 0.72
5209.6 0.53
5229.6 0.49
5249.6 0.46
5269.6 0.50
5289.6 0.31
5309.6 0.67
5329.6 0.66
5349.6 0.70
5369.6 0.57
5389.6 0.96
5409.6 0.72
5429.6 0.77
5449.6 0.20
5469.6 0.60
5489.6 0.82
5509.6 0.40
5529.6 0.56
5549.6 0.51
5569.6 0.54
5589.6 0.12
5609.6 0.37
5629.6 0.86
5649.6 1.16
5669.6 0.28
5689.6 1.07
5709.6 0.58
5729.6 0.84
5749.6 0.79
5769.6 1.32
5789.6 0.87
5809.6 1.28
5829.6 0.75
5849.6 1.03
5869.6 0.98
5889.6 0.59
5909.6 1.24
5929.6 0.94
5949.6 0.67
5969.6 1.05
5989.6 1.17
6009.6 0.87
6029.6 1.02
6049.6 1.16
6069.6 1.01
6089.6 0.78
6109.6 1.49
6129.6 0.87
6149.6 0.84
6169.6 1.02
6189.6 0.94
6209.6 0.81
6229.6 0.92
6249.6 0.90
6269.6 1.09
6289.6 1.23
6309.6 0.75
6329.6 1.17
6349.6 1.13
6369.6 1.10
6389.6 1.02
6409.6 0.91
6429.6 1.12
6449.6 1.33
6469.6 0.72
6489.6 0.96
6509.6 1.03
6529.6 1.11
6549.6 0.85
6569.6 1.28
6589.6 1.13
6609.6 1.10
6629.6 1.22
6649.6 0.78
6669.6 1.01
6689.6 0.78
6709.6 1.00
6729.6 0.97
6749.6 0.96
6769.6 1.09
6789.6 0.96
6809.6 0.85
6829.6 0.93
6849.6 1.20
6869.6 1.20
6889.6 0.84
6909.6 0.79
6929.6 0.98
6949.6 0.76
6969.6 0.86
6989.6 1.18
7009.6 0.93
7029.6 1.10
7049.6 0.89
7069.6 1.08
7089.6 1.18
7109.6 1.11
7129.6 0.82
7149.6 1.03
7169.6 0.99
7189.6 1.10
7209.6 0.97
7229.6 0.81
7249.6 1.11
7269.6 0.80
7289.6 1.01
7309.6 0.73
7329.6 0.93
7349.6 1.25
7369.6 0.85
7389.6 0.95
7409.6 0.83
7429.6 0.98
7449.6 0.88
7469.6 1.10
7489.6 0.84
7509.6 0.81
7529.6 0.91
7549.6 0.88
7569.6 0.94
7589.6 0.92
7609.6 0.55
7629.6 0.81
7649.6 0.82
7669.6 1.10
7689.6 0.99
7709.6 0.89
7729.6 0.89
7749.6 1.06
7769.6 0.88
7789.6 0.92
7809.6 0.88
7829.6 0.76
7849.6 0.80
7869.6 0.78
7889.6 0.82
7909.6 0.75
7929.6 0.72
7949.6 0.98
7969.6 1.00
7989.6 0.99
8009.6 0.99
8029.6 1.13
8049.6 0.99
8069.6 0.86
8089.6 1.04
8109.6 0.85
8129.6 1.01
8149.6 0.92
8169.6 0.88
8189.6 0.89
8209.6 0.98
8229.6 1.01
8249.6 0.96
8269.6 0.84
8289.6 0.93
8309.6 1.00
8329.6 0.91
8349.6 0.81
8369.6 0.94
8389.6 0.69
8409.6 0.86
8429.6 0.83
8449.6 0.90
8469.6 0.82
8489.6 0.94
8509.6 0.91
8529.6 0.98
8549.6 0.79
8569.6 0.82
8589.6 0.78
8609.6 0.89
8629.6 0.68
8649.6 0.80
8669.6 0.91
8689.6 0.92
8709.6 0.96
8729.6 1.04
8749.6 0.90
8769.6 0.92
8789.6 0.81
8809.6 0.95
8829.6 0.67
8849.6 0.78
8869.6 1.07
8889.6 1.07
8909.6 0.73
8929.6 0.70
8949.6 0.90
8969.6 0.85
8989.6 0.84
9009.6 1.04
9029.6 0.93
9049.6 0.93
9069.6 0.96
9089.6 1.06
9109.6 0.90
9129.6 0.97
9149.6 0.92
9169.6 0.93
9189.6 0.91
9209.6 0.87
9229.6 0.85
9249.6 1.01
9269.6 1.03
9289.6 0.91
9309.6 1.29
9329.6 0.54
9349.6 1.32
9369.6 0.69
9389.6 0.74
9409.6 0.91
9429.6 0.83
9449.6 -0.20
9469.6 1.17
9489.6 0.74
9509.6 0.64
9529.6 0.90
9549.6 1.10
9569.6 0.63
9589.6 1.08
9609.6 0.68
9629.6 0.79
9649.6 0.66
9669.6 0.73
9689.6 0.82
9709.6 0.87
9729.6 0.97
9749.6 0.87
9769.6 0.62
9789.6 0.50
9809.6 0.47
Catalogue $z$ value 0.513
